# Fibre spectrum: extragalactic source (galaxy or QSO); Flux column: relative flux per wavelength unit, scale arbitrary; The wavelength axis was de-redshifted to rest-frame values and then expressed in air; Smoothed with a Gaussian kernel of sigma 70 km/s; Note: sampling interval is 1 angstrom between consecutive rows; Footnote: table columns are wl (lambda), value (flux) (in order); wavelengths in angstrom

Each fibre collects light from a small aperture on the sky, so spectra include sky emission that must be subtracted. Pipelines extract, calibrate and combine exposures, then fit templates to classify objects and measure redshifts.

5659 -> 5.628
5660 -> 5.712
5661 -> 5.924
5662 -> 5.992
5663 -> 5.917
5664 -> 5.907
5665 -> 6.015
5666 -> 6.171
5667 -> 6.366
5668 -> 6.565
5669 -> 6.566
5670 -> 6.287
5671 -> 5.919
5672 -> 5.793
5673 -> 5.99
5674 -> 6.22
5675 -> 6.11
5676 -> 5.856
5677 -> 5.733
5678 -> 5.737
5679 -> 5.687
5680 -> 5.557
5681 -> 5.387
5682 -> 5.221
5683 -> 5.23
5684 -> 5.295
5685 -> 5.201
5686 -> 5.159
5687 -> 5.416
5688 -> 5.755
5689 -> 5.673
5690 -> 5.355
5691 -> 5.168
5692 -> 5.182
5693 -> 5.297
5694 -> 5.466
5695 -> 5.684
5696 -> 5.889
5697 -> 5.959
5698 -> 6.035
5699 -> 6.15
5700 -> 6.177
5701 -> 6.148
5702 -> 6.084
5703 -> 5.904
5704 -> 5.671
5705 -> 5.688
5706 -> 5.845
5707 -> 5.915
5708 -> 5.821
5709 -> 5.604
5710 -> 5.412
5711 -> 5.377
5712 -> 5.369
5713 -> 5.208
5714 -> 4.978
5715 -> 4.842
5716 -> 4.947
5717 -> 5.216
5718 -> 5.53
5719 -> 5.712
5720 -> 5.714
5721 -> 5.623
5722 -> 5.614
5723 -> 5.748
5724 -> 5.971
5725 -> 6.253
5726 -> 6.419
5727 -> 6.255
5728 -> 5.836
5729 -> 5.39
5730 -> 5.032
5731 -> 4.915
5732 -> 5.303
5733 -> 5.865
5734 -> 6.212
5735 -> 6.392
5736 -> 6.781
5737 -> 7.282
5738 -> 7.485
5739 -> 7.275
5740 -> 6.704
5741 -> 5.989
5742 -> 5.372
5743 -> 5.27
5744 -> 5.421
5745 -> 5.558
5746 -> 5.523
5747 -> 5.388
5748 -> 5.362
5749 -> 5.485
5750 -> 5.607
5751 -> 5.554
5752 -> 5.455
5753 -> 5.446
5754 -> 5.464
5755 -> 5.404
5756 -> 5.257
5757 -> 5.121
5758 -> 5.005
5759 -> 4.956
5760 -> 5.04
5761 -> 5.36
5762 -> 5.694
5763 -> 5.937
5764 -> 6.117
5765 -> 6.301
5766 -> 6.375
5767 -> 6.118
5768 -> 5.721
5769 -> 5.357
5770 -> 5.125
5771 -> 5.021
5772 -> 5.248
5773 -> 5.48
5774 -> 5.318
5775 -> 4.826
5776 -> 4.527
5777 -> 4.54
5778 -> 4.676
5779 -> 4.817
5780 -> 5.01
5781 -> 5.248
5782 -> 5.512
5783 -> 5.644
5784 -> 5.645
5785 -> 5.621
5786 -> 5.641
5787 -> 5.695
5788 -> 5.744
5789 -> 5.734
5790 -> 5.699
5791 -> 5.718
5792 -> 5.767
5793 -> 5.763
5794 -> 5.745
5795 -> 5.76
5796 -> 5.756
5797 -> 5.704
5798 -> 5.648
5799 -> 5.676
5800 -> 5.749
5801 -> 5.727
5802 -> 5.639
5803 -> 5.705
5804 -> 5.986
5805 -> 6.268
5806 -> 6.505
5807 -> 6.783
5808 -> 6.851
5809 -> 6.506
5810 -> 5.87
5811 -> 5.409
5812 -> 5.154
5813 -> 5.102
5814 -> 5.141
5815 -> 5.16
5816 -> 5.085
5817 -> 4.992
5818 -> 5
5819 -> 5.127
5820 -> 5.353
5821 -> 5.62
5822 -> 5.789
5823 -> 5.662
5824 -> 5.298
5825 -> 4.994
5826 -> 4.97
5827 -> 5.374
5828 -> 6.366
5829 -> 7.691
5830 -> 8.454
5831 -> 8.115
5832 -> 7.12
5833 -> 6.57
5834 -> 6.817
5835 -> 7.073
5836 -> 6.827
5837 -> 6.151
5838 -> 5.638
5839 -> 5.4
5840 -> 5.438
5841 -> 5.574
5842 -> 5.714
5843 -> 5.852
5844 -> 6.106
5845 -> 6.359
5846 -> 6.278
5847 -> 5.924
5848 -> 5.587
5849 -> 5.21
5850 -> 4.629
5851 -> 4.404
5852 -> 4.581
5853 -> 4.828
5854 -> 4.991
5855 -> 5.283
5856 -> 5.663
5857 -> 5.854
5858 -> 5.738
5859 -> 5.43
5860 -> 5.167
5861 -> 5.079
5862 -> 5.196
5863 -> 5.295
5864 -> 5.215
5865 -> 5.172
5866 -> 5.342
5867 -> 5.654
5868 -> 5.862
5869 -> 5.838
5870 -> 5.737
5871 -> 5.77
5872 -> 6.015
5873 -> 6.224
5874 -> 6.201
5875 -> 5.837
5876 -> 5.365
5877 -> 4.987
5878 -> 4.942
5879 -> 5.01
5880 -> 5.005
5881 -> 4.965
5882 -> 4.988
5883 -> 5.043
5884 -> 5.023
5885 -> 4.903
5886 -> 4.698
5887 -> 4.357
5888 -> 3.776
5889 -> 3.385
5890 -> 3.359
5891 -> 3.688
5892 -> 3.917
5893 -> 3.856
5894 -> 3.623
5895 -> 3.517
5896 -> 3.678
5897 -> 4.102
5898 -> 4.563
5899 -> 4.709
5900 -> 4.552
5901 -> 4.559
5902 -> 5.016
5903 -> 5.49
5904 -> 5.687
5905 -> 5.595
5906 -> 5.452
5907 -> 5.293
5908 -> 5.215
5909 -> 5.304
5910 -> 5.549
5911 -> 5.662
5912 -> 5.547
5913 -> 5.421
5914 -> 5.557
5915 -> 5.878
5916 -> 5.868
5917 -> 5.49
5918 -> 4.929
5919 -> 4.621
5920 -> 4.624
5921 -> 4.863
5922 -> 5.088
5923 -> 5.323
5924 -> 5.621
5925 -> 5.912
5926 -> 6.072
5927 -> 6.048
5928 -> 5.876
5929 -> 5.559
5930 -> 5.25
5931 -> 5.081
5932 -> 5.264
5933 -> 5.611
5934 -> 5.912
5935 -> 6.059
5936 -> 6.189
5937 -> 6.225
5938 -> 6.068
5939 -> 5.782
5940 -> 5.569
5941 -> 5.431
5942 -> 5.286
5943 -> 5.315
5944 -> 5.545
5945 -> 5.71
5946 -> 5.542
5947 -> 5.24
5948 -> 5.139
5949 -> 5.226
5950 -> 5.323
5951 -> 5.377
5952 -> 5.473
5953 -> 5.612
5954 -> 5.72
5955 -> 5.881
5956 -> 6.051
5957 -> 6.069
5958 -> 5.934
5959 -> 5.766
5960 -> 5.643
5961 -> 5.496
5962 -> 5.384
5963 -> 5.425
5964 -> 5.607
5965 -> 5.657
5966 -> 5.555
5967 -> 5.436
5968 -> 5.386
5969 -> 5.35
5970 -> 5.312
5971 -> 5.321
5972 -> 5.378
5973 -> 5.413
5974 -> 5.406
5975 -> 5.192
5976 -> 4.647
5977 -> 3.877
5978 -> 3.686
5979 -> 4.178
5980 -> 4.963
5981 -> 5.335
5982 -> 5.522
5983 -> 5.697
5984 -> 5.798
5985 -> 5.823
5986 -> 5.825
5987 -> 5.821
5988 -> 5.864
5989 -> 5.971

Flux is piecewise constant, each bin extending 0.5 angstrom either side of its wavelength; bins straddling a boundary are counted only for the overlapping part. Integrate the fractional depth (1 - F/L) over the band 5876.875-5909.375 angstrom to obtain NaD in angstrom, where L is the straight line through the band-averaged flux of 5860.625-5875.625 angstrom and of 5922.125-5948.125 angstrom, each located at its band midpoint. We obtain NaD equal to 5.9 angstrom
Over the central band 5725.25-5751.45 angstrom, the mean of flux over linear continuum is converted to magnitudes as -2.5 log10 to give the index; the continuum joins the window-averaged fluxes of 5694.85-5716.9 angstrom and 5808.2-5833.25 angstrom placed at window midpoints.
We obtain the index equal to -0.04 mag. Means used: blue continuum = 5.66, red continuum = 5.84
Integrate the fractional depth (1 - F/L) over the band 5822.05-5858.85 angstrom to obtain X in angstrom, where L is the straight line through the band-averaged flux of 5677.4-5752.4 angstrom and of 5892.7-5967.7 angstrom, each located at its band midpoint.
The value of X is -2.6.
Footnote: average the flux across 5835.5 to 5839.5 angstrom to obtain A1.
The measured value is 6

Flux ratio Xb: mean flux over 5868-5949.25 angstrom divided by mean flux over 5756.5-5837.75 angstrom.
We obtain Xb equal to 0.91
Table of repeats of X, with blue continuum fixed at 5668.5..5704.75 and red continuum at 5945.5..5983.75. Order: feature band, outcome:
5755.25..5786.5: 1.37 angstrom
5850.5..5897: 4.39 angstrom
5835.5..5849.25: -0.90 angstrom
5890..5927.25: 2.95 angstrom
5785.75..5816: -1.13 angstrom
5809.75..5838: -2.03 angstrom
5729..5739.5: -1.03 angstrom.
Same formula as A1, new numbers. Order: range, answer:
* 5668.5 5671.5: 6.26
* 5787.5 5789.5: 5.74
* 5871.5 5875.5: 6.07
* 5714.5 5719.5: 5.25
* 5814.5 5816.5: 5.12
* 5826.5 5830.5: 6.97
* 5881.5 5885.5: 4.99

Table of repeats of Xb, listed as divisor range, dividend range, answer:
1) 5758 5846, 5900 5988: 0.95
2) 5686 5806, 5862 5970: 0.94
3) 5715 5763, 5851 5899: 0.87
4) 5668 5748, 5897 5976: 0.95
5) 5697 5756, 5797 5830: 1.00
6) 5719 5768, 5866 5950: 0.90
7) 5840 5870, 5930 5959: 1.03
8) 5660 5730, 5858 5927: 0.89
